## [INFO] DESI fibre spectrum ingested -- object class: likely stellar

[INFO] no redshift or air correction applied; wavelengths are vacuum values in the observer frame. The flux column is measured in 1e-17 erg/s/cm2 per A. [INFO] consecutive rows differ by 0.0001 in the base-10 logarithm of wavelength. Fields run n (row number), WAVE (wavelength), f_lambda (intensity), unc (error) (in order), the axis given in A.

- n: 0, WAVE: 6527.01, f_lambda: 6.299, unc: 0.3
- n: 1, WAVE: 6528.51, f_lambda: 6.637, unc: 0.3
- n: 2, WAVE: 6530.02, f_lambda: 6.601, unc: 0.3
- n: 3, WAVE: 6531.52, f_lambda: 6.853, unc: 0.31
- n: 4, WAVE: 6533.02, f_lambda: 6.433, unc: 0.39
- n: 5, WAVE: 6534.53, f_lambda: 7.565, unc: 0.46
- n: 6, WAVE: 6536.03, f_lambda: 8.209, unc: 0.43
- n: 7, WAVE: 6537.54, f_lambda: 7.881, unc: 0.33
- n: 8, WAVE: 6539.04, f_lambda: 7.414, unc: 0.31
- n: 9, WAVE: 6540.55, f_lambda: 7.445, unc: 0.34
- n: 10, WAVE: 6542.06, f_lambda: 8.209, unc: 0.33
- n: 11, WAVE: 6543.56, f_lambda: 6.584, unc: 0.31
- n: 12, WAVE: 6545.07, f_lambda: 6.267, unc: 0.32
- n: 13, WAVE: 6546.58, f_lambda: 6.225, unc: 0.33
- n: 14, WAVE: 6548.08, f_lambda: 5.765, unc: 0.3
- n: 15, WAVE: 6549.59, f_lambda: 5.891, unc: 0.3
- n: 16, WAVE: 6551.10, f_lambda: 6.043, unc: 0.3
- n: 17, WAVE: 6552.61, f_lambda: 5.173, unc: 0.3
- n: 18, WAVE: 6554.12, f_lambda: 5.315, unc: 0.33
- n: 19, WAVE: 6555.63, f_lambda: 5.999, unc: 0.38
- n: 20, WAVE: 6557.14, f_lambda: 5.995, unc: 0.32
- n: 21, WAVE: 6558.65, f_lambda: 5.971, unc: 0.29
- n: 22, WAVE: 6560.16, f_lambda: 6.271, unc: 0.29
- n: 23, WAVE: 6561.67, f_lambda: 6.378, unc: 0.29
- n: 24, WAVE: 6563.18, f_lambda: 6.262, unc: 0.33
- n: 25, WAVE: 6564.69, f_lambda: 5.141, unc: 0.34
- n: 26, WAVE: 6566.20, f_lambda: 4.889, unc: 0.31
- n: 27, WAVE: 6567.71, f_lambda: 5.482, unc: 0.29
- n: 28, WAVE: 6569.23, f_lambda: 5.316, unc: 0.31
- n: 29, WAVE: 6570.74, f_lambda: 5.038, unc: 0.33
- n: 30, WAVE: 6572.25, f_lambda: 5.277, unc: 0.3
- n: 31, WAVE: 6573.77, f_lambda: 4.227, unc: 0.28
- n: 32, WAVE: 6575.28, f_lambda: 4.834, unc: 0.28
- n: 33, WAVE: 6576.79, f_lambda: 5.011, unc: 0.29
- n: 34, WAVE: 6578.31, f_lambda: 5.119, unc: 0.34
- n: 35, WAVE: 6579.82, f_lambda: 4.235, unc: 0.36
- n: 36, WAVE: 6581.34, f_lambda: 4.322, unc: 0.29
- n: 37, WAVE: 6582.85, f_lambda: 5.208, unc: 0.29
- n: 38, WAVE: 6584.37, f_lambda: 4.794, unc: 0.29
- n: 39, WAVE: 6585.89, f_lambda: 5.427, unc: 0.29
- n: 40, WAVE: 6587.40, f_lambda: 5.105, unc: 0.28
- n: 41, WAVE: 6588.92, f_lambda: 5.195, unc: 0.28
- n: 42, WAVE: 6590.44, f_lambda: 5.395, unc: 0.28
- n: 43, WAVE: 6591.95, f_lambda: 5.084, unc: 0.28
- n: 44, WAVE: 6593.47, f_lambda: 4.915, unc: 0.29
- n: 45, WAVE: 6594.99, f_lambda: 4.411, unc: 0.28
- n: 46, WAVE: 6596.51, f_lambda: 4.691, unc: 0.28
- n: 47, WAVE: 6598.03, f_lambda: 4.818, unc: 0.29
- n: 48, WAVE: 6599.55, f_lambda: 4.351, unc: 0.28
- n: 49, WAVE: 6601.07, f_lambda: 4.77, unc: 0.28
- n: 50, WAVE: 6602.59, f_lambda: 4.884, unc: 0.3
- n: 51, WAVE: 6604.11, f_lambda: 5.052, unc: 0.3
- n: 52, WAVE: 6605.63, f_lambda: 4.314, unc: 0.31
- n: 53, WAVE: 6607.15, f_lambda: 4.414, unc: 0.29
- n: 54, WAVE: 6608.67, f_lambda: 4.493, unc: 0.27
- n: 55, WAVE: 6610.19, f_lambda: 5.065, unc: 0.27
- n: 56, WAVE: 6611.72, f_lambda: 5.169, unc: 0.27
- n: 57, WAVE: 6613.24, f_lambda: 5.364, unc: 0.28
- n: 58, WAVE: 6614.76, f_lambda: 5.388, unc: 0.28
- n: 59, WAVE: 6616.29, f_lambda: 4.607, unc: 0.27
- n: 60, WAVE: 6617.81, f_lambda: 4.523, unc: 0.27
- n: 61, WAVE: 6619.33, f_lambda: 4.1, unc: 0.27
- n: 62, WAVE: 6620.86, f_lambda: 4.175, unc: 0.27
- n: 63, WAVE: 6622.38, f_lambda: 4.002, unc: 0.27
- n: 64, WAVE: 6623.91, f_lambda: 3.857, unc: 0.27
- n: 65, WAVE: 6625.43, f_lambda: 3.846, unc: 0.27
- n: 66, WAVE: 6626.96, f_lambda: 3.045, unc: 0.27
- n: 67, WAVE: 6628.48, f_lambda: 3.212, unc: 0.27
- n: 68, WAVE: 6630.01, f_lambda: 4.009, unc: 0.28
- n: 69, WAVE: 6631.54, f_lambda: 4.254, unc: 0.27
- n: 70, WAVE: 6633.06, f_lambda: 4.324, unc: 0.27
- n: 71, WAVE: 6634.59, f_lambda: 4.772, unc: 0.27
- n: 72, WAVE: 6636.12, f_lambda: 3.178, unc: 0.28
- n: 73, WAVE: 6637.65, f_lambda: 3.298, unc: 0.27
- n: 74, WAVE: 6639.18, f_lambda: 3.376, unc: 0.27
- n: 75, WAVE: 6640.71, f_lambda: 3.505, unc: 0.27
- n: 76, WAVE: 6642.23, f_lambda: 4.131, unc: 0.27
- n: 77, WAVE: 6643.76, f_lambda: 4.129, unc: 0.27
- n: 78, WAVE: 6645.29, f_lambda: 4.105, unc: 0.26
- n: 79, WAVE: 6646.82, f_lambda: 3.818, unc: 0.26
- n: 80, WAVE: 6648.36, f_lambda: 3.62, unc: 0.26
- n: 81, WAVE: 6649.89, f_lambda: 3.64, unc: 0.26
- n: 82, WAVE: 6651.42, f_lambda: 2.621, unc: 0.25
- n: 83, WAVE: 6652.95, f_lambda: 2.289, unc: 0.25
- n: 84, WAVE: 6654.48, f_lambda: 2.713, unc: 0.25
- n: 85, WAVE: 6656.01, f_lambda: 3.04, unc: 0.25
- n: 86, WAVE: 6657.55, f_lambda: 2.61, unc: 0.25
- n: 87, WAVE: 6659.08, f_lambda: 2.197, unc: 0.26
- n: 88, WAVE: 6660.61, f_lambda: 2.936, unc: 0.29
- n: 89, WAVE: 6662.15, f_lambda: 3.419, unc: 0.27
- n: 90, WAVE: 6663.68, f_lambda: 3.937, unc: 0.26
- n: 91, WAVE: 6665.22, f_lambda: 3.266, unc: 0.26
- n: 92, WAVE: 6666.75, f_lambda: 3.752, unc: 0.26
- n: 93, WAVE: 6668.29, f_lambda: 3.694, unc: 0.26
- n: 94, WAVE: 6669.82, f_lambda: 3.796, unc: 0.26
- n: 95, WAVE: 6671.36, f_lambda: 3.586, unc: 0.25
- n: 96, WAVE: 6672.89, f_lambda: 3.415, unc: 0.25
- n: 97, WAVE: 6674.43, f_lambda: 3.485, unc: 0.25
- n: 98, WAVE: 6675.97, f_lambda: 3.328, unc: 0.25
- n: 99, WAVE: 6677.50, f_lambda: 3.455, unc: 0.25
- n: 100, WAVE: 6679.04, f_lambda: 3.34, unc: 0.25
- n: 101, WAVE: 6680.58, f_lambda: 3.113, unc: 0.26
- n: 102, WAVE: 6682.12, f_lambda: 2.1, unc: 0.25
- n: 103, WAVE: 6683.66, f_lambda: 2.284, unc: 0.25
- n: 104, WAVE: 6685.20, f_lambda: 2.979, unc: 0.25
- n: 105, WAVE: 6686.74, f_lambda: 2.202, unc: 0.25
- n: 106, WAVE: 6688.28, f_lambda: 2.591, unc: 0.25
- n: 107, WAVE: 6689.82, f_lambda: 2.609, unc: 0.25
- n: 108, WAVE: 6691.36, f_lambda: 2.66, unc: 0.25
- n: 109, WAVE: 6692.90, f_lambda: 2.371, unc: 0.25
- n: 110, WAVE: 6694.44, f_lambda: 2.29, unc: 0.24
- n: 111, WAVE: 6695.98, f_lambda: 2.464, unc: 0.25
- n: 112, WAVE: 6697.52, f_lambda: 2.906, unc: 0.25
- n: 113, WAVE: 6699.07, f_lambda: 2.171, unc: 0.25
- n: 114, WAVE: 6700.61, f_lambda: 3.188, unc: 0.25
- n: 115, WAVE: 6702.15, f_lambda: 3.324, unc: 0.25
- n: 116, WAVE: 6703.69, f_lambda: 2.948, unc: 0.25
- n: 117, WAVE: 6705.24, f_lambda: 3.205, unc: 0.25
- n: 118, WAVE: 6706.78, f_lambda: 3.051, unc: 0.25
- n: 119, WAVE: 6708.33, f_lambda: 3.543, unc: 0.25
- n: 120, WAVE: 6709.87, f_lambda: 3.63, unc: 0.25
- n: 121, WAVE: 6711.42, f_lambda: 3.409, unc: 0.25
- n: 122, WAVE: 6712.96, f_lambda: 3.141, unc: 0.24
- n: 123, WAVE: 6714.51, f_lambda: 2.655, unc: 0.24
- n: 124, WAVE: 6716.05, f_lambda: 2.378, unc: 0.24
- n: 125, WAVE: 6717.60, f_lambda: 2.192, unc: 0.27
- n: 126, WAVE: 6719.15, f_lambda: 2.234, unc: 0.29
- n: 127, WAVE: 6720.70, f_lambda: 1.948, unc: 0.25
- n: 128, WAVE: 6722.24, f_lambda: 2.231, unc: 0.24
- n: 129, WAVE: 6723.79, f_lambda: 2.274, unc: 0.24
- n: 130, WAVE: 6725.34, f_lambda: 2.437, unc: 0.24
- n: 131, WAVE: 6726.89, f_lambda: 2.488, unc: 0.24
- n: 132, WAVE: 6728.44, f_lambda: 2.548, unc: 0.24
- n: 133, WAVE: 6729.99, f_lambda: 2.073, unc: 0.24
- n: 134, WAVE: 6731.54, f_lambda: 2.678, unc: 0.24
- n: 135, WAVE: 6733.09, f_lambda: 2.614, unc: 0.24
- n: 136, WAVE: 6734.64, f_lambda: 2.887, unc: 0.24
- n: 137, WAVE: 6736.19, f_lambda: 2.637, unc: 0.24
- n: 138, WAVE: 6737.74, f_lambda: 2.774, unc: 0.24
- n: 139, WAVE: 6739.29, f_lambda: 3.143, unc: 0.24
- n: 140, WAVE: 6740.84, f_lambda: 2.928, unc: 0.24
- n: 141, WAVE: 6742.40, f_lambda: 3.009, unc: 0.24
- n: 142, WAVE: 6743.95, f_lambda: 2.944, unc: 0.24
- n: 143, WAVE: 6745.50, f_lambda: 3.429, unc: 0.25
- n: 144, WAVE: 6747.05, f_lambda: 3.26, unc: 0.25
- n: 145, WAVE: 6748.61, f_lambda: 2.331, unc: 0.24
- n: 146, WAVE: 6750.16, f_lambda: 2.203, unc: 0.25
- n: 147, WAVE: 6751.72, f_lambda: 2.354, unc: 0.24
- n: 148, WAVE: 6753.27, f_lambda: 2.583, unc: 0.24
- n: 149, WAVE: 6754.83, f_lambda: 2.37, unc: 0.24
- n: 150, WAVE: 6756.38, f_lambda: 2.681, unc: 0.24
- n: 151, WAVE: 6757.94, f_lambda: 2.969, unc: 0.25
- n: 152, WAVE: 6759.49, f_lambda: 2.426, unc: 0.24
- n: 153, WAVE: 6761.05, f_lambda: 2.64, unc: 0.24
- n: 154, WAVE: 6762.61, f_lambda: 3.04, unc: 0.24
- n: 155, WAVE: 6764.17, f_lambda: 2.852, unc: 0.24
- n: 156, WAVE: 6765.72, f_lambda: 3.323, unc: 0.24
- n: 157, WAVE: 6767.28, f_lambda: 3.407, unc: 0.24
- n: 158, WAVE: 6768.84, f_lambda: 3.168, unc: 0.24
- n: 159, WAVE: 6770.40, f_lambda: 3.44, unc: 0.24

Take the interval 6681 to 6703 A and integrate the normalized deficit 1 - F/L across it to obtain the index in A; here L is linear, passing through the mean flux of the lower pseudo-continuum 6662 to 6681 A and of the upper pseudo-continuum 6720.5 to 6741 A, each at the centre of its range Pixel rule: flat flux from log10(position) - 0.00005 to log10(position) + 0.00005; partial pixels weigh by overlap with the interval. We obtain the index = 4.0 A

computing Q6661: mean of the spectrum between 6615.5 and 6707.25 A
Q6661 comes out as 3.31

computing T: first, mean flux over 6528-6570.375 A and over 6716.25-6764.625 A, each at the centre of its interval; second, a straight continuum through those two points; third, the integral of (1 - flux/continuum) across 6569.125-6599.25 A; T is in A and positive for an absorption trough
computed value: 4.0 A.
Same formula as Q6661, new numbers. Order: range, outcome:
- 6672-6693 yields 2.87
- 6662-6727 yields 2.92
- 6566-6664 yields 4.26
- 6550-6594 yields 5.3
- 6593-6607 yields 4.67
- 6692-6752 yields 2.73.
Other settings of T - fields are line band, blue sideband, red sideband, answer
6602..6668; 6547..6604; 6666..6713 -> 3.8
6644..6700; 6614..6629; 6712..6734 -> 4.1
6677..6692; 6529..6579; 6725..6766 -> 4.3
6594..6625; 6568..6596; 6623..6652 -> -2.0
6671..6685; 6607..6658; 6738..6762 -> 1.5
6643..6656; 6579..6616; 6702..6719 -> 2.2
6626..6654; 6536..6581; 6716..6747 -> 4.6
